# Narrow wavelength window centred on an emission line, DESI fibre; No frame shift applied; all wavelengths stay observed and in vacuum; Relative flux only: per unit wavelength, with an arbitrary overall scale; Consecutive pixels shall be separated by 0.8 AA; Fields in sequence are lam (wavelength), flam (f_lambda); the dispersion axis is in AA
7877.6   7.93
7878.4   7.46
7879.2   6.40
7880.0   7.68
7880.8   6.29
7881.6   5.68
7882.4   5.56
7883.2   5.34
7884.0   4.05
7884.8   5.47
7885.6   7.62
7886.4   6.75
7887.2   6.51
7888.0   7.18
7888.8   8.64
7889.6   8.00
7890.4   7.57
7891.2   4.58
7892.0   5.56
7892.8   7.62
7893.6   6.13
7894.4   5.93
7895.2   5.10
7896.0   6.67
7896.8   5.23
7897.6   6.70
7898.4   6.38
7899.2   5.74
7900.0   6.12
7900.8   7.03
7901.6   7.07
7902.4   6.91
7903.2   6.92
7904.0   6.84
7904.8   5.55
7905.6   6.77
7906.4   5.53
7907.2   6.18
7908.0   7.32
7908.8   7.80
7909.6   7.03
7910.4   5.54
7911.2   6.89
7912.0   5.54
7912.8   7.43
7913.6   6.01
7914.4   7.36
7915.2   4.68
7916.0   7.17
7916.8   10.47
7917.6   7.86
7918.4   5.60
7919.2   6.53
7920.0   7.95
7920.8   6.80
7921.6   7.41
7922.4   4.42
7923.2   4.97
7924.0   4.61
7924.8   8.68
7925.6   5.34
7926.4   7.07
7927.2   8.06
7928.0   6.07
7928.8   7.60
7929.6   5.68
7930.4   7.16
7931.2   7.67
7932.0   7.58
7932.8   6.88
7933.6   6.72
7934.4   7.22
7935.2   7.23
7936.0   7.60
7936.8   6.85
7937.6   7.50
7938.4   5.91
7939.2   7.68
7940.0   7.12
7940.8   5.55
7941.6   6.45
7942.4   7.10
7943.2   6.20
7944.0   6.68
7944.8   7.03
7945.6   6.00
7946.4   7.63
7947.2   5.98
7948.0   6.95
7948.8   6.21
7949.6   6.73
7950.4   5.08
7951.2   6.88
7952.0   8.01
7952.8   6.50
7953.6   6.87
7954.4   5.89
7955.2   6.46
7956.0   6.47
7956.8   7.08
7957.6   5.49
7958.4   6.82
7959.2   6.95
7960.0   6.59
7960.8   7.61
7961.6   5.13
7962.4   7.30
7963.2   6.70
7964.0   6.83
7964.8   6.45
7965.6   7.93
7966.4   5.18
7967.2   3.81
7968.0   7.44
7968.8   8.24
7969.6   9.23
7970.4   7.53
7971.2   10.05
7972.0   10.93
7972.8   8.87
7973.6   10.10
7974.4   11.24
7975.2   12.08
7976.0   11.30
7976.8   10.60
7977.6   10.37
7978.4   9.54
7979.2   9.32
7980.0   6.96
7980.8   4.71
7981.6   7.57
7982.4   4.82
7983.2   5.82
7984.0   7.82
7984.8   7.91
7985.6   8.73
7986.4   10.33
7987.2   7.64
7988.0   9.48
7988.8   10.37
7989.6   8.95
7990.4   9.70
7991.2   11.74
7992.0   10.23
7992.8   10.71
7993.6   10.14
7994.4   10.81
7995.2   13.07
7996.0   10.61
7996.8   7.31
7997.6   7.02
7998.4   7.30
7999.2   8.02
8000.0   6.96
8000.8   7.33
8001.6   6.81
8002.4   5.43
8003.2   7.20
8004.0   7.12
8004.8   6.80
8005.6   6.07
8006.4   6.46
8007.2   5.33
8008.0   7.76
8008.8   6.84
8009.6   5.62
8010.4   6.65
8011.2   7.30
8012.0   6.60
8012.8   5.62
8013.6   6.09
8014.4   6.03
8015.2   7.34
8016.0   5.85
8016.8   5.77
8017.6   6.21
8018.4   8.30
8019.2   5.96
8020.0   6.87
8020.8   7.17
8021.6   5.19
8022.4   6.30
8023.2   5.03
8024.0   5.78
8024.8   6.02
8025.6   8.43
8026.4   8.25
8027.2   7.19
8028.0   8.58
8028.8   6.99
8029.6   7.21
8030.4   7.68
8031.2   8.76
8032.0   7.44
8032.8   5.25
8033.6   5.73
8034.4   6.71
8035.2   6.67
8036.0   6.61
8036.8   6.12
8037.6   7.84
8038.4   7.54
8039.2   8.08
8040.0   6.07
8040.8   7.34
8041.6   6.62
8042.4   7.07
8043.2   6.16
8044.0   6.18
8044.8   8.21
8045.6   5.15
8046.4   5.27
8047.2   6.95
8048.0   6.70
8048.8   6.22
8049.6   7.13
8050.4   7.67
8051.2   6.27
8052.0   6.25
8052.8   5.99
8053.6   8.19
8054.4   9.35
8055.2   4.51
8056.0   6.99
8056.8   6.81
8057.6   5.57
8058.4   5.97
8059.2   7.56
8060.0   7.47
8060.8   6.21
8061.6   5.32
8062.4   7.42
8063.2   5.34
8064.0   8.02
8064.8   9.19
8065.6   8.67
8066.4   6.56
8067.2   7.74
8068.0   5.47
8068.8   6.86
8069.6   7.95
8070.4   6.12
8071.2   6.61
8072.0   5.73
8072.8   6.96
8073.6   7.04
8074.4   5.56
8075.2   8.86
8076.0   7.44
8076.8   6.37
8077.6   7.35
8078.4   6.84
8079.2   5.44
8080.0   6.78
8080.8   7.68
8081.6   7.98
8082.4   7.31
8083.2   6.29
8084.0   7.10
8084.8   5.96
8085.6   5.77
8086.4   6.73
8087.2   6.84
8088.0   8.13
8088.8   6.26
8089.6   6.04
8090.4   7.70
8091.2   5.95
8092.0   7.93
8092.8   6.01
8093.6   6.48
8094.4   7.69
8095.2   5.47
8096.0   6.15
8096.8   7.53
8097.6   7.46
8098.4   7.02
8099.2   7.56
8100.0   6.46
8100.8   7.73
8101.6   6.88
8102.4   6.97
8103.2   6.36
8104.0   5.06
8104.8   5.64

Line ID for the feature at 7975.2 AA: [S II] 6716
